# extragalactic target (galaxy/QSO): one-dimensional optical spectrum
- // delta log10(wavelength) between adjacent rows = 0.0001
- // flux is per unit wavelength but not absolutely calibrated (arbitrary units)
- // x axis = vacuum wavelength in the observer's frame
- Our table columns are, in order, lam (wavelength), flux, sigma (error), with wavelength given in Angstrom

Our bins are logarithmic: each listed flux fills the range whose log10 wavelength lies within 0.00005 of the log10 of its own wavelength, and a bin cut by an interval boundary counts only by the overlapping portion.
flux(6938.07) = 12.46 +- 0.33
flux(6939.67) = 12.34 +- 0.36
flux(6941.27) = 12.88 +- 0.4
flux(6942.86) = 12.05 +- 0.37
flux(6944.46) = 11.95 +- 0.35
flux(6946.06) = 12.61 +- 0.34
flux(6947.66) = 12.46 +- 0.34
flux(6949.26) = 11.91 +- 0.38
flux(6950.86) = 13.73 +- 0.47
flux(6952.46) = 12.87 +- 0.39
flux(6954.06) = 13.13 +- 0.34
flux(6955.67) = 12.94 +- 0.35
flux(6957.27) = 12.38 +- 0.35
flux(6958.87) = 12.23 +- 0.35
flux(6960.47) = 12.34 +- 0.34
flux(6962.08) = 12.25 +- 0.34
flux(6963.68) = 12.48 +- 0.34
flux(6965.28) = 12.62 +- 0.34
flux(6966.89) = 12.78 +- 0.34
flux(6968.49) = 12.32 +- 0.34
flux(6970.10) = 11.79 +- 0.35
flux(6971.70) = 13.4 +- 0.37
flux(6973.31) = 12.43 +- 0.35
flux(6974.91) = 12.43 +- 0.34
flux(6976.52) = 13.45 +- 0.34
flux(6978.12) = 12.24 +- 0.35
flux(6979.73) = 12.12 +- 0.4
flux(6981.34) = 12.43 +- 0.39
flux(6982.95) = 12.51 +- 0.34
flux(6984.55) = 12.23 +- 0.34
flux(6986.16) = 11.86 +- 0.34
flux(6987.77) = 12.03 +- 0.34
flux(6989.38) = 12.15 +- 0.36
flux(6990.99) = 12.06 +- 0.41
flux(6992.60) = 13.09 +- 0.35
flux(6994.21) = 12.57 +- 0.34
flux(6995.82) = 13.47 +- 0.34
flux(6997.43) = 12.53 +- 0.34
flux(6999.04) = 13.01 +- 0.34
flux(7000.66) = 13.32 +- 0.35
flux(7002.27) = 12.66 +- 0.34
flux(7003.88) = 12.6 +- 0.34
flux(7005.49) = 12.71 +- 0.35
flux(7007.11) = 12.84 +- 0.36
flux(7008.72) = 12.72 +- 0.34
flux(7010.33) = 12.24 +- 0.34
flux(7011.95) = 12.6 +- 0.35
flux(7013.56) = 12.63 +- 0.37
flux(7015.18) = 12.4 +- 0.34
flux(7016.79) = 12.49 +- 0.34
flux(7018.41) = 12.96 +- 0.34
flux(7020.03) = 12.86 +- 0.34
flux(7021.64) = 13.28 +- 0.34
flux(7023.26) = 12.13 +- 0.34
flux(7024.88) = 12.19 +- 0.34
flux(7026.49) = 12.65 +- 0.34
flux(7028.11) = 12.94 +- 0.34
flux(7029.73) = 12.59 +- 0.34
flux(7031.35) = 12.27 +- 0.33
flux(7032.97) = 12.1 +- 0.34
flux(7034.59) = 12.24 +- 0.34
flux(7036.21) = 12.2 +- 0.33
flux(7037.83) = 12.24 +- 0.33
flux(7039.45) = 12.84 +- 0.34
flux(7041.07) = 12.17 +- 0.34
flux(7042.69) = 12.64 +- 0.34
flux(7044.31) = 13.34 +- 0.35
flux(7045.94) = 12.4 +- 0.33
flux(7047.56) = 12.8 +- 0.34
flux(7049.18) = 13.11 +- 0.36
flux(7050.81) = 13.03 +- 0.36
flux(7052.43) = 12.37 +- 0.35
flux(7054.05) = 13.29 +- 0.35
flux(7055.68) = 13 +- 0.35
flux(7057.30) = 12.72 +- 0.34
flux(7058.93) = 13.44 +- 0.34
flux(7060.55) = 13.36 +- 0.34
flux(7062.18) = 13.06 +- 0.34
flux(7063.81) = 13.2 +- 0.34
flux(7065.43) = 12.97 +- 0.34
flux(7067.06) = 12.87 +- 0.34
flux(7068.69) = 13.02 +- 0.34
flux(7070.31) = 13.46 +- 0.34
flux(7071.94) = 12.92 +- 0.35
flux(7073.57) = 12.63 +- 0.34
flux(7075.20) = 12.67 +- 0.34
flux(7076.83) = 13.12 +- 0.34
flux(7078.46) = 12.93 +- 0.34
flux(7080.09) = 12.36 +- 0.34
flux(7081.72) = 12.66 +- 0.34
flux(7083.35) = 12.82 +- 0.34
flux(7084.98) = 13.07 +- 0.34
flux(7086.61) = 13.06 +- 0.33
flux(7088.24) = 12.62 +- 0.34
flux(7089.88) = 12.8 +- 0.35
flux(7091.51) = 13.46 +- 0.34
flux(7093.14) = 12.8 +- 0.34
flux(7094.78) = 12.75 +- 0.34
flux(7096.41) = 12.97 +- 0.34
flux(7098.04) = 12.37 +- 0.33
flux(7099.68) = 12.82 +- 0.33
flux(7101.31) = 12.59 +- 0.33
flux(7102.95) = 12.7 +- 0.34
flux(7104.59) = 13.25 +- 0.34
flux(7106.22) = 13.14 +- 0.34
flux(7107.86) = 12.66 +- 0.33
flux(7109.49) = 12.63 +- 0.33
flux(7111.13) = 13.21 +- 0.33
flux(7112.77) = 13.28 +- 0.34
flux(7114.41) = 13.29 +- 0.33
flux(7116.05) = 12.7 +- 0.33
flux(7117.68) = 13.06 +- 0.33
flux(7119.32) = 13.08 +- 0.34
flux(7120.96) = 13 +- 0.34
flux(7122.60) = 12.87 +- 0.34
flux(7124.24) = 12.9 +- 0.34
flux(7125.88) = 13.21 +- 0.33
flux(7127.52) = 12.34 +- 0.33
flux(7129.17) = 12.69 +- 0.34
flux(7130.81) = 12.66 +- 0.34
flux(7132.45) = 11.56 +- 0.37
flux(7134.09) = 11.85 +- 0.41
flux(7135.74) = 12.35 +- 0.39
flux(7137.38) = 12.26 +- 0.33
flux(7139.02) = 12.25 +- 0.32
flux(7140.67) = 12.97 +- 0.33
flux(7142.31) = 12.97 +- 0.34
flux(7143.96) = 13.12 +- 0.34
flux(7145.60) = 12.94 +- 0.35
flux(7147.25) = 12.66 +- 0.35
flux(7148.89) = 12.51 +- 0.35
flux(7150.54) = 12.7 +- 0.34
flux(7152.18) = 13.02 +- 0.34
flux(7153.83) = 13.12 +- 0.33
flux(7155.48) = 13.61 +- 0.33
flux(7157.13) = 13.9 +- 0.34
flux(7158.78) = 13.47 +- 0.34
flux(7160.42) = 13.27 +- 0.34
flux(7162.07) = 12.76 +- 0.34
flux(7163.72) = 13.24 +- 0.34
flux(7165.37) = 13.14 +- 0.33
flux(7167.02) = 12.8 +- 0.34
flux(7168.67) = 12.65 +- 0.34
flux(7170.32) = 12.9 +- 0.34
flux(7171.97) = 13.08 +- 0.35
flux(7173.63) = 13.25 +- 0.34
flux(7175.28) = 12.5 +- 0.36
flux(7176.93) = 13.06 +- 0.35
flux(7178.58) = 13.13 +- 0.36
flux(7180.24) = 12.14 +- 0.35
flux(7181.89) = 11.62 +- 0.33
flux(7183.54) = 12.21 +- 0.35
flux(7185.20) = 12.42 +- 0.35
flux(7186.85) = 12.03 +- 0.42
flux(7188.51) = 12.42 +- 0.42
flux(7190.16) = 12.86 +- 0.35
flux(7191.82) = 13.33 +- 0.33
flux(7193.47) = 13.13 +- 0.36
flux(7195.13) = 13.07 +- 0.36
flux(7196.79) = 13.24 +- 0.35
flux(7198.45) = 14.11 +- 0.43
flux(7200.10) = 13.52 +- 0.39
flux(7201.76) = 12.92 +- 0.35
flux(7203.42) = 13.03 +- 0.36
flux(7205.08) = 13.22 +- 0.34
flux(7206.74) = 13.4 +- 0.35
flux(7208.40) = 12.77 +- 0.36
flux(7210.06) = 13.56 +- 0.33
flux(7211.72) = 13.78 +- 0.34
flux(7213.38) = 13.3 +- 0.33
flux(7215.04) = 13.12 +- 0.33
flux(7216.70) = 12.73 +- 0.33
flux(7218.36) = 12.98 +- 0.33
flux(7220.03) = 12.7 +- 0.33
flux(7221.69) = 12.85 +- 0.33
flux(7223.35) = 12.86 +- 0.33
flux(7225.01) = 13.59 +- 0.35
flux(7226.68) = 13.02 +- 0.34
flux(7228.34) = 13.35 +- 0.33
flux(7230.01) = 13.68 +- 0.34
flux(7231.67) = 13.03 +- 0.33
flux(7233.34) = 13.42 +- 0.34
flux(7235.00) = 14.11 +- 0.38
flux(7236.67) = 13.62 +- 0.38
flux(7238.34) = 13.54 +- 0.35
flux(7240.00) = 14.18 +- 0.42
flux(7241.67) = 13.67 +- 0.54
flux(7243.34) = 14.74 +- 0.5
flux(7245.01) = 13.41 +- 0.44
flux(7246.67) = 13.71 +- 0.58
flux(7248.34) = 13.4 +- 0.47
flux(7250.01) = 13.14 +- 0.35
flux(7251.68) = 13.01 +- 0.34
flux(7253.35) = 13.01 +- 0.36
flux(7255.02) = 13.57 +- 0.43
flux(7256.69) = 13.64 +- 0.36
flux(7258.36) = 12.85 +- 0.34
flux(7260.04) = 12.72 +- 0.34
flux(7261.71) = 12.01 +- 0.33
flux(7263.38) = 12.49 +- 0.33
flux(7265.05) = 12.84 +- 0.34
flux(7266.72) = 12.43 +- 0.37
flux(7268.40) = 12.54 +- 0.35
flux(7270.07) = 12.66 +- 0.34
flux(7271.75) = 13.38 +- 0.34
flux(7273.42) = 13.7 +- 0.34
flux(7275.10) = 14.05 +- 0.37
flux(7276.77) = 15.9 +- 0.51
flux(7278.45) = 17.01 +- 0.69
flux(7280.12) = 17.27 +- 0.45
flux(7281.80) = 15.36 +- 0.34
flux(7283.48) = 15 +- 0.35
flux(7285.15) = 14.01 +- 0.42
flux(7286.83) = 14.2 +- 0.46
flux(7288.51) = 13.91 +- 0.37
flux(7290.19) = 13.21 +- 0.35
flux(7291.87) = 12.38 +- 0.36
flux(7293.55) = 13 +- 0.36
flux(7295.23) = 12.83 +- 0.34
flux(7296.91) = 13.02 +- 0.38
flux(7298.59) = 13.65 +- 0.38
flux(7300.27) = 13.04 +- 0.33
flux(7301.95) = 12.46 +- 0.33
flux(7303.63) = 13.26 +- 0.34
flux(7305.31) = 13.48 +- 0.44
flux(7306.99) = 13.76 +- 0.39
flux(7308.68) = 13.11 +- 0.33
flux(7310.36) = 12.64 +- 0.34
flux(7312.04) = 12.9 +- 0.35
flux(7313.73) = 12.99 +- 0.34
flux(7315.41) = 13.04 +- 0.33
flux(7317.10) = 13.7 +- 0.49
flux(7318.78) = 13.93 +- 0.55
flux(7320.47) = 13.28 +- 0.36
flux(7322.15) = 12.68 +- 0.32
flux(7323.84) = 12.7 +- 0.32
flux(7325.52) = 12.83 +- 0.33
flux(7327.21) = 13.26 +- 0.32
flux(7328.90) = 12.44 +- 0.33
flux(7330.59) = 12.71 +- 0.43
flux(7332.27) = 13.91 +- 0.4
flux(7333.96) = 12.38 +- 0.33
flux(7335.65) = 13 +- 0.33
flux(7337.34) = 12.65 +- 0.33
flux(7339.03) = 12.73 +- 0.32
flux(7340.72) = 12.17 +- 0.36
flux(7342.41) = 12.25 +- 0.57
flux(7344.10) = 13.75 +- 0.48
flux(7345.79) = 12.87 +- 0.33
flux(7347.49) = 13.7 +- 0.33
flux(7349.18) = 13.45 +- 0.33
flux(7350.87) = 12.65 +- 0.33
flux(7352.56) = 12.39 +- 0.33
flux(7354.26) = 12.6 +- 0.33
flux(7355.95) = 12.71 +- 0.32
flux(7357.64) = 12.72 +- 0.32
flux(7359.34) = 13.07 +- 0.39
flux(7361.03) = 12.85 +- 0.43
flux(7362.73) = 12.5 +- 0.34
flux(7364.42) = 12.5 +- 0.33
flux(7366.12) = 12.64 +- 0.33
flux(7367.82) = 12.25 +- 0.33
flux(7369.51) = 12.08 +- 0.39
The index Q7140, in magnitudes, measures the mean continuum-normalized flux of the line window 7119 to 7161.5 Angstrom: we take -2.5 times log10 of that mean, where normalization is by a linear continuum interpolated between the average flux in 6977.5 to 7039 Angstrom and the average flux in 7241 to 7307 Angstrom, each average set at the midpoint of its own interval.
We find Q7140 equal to 0.020 mag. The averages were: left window 12.5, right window 13.6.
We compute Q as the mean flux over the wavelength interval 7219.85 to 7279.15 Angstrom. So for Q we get 13.4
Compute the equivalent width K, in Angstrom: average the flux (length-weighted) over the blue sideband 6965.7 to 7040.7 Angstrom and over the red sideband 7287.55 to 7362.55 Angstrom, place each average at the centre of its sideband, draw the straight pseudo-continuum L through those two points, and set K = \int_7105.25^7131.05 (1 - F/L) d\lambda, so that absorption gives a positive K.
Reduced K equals -0.4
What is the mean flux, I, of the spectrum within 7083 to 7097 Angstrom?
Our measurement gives 12.9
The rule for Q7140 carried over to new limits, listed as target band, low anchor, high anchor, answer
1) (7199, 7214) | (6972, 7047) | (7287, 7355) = -0.04 mag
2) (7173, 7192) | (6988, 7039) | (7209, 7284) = 0.06 mag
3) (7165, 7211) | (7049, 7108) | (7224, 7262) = 0.03 mag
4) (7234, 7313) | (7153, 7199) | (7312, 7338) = -0.05 mag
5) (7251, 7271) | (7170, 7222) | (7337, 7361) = 0.01 mag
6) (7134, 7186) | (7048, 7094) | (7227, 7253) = 0.04 mag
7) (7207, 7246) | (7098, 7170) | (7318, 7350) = -0.04 mag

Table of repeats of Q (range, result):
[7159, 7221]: 13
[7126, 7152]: 12.6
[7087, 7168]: 12.9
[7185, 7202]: 13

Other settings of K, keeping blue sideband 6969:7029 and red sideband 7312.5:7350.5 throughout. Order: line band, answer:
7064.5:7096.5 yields -0.5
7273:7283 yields -2.1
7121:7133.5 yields 0.1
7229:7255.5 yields -1.4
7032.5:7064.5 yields -0.3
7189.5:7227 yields -0.9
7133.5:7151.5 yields 0.2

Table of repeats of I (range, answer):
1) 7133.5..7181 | 12.9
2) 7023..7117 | 12.8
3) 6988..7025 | 12.7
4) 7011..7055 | 12.6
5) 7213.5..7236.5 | 13.2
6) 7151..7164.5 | 13.3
